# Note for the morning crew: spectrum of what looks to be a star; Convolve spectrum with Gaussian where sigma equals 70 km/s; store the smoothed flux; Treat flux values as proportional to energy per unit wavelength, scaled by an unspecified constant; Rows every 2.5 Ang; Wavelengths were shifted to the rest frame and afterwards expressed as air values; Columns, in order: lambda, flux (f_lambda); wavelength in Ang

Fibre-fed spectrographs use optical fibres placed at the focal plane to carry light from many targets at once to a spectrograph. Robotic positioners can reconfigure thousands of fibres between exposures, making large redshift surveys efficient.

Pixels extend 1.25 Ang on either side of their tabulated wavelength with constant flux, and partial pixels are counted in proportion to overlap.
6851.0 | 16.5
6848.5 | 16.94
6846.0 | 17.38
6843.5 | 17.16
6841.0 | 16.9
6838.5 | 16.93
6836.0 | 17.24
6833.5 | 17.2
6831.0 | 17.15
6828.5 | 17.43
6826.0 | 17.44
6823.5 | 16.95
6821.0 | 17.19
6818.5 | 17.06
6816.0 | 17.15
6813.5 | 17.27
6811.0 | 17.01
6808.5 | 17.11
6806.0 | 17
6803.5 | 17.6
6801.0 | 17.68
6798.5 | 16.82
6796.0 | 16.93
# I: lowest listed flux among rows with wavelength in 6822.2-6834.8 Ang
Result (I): 16.95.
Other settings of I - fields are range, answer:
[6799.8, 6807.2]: 17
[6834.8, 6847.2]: 16.9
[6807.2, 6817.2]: 17.01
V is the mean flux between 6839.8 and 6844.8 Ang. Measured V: 17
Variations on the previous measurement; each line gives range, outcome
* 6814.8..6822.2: 17.1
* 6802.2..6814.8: 17.2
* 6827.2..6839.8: 17.2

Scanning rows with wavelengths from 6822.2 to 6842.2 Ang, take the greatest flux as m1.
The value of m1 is 17.44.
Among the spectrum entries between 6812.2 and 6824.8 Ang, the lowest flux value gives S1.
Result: 16.95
